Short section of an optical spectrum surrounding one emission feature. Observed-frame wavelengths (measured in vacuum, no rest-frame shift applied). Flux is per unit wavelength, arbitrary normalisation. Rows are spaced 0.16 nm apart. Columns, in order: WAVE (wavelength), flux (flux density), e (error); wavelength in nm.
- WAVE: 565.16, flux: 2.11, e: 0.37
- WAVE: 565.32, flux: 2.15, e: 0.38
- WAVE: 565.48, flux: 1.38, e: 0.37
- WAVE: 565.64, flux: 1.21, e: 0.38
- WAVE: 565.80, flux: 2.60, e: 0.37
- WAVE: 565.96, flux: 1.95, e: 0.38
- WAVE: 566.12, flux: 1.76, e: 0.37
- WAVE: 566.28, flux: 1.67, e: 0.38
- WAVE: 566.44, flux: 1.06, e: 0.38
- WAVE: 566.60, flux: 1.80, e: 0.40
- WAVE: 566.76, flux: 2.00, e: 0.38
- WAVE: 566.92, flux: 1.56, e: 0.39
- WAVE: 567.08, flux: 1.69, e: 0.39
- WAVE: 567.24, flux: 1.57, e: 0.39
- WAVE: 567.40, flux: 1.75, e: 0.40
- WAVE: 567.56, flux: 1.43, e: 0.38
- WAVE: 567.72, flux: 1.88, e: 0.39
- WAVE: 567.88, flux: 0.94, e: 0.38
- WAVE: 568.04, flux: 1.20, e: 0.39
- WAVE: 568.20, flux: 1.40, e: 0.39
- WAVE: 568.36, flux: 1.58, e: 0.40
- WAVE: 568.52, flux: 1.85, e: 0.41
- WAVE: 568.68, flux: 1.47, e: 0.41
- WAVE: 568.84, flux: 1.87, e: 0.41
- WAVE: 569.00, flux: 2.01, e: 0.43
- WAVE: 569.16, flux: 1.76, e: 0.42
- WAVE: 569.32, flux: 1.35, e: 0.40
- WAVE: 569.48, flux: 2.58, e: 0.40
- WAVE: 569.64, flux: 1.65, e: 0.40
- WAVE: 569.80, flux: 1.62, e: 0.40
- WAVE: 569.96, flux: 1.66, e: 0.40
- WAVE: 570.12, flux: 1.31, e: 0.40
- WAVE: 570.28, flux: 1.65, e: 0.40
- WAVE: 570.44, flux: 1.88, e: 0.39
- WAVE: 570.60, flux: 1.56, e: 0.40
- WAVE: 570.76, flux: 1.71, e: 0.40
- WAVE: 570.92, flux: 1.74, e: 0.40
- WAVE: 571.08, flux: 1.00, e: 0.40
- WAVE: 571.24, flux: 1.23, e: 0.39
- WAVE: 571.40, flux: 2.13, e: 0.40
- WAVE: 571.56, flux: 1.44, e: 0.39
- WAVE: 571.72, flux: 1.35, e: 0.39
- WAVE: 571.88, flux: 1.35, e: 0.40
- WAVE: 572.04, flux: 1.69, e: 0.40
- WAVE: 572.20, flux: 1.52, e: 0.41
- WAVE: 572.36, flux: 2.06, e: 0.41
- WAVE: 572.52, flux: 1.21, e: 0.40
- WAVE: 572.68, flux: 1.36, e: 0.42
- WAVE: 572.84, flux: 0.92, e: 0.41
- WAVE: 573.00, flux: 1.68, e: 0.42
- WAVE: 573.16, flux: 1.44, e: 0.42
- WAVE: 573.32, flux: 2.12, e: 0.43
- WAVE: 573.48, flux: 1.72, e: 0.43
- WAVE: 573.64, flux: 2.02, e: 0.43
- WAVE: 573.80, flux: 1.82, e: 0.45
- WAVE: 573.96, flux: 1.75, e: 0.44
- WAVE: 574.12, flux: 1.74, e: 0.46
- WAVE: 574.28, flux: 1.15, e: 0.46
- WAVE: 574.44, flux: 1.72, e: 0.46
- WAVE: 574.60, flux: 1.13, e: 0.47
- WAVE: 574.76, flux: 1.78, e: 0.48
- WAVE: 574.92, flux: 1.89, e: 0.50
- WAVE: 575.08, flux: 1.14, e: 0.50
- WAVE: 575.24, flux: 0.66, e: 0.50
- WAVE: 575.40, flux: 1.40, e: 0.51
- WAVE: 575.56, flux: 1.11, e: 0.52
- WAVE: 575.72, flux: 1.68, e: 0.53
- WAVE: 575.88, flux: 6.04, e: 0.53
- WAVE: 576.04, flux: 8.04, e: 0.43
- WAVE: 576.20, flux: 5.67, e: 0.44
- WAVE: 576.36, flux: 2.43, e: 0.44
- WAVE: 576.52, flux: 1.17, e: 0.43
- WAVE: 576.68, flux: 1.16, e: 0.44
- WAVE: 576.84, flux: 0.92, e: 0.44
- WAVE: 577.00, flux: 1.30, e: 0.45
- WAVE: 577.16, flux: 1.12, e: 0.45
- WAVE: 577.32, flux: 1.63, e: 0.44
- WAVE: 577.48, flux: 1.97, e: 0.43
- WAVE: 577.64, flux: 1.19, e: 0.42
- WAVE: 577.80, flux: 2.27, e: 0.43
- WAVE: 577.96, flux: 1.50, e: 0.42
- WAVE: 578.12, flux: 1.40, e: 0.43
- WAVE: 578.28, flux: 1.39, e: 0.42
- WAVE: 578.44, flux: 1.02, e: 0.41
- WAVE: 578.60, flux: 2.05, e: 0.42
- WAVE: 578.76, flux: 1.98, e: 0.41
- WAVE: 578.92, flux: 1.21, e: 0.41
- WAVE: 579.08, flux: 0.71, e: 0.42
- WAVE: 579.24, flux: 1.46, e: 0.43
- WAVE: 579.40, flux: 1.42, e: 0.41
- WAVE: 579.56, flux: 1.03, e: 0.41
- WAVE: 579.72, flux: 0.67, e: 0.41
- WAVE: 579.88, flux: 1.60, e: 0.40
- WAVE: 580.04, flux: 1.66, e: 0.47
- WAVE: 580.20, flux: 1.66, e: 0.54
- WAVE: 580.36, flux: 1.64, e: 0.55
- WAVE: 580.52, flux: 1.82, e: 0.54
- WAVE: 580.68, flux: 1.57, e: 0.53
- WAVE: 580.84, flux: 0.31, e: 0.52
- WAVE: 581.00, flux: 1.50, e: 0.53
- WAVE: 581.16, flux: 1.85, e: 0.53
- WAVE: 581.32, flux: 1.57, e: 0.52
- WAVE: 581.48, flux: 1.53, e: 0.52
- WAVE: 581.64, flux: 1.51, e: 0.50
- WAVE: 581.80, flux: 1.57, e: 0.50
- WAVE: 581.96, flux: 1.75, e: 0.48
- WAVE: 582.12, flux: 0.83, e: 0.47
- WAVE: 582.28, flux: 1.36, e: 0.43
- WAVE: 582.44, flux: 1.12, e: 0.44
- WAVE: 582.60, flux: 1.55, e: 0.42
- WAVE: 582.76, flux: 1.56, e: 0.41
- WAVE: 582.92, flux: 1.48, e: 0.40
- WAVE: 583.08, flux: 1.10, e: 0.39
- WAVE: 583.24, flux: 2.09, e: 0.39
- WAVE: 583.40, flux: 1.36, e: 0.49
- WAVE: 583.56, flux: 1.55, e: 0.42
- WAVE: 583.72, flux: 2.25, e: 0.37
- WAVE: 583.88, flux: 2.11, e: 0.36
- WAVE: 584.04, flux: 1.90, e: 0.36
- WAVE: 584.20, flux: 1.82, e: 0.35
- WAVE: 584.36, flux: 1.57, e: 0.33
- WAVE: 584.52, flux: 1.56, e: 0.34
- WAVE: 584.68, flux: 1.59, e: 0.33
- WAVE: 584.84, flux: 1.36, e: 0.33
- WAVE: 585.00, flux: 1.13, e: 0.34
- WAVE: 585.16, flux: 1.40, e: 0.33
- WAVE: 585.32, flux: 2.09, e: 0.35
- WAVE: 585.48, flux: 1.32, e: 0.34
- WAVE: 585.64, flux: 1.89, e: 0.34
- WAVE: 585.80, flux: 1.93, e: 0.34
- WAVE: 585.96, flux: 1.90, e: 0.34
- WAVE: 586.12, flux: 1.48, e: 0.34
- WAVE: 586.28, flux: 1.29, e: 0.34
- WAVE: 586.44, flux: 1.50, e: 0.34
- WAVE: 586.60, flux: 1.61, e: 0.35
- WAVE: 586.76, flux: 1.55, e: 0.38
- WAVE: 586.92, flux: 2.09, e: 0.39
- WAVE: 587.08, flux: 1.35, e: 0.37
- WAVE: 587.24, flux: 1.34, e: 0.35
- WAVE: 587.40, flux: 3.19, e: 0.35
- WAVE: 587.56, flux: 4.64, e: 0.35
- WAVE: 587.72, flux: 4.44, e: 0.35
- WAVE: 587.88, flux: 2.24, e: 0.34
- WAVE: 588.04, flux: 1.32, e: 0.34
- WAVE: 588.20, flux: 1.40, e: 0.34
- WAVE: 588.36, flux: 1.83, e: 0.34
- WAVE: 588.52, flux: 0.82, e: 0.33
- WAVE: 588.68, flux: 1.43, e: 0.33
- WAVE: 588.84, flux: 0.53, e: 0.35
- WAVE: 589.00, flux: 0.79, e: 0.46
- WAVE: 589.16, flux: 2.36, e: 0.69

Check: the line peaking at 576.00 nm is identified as H-beta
